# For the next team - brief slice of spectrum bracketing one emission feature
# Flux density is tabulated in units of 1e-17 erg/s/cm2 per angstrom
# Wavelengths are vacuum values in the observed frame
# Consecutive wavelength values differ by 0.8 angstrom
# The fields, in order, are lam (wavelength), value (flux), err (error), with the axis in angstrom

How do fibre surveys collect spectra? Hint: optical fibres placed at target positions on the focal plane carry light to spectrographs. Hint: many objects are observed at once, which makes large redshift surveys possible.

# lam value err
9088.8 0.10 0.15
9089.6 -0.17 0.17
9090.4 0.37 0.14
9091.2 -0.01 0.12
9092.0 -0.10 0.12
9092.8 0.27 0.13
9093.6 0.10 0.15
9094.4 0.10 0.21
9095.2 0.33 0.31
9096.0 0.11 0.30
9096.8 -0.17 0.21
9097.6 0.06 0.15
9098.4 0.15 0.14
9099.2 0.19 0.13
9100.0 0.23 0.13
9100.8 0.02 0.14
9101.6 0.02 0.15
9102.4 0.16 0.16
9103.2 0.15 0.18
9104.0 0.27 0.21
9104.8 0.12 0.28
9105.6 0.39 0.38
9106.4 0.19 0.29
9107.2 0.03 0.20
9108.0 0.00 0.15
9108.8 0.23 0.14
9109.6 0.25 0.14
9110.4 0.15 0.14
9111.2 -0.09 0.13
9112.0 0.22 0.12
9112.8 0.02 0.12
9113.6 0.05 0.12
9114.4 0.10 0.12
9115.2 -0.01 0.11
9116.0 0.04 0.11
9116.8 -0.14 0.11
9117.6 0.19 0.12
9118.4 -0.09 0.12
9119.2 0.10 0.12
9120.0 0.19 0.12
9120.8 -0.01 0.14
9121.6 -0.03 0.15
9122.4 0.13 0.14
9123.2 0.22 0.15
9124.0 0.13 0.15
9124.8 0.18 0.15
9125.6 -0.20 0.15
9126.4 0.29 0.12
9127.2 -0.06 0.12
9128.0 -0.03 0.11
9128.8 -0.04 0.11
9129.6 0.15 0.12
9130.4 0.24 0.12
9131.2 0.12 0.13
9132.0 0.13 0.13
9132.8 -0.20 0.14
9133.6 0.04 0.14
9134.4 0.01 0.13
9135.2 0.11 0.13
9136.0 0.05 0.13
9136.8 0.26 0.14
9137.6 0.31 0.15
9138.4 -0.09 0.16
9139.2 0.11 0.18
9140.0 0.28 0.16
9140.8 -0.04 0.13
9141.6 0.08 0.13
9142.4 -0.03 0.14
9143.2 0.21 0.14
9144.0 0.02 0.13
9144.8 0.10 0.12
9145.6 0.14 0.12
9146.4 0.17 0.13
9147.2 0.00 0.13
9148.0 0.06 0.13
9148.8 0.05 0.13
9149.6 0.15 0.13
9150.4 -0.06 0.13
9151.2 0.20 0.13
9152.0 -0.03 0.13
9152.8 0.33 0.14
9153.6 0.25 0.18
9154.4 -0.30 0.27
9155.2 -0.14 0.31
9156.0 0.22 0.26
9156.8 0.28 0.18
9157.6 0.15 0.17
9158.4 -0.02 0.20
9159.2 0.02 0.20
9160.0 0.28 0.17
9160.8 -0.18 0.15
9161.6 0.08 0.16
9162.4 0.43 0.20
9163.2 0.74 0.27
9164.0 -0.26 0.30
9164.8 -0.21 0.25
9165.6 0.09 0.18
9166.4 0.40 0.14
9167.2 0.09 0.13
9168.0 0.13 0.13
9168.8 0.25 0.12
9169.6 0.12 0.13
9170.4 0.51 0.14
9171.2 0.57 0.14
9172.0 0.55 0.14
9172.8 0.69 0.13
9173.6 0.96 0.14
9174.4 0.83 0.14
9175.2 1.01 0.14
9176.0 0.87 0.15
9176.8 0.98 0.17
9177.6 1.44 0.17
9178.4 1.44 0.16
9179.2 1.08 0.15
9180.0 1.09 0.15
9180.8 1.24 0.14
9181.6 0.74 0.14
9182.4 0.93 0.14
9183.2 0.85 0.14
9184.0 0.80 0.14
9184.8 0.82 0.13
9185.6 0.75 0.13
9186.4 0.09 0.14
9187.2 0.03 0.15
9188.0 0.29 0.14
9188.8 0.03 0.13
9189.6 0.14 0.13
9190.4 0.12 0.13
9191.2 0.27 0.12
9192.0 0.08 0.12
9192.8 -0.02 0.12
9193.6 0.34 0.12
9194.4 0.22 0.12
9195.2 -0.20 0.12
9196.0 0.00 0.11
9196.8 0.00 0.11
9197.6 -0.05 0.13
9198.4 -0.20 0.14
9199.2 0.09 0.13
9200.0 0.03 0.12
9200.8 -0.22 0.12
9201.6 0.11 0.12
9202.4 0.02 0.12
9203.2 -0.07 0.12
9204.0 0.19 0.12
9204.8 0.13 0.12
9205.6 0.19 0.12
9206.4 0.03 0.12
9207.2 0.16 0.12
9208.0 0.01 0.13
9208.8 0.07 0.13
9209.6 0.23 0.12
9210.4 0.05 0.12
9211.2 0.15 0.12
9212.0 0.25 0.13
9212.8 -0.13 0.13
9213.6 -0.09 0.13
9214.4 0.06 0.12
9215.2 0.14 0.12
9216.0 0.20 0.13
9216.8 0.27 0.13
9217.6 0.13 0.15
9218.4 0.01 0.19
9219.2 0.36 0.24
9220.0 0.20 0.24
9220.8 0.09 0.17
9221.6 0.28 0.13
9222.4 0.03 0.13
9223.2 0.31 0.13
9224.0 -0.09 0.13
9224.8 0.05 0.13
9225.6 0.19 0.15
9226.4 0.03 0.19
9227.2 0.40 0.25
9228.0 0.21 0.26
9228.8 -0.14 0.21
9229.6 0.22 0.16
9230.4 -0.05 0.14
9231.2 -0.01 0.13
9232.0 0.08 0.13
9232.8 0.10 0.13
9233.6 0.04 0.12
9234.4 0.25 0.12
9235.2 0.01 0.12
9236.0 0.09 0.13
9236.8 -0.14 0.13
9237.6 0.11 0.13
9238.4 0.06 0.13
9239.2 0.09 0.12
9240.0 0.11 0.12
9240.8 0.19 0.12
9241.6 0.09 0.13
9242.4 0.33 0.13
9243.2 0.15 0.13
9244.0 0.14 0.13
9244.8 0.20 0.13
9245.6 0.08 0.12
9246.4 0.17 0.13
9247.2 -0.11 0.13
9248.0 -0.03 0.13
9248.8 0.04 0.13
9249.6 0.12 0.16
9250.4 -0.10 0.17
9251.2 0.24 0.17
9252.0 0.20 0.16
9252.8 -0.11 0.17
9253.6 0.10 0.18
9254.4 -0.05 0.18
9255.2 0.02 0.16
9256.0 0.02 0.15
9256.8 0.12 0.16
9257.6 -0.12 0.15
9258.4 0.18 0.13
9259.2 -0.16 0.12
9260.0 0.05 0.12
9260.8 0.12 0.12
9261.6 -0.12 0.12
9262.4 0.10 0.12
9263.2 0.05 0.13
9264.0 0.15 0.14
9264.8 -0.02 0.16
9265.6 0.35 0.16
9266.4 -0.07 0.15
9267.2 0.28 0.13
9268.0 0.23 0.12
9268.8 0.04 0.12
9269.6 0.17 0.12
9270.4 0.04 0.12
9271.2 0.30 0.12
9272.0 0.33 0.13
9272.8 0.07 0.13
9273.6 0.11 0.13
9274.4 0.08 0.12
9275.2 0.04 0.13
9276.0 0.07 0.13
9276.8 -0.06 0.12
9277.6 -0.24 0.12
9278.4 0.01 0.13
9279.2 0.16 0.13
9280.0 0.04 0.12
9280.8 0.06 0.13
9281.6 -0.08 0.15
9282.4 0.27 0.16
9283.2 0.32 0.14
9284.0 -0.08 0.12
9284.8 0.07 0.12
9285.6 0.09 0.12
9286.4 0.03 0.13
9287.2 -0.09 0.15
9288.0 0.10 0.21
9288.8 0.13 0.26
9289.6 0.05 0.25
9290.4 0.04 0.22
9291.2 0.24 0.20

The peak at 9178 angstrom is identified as [O II]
